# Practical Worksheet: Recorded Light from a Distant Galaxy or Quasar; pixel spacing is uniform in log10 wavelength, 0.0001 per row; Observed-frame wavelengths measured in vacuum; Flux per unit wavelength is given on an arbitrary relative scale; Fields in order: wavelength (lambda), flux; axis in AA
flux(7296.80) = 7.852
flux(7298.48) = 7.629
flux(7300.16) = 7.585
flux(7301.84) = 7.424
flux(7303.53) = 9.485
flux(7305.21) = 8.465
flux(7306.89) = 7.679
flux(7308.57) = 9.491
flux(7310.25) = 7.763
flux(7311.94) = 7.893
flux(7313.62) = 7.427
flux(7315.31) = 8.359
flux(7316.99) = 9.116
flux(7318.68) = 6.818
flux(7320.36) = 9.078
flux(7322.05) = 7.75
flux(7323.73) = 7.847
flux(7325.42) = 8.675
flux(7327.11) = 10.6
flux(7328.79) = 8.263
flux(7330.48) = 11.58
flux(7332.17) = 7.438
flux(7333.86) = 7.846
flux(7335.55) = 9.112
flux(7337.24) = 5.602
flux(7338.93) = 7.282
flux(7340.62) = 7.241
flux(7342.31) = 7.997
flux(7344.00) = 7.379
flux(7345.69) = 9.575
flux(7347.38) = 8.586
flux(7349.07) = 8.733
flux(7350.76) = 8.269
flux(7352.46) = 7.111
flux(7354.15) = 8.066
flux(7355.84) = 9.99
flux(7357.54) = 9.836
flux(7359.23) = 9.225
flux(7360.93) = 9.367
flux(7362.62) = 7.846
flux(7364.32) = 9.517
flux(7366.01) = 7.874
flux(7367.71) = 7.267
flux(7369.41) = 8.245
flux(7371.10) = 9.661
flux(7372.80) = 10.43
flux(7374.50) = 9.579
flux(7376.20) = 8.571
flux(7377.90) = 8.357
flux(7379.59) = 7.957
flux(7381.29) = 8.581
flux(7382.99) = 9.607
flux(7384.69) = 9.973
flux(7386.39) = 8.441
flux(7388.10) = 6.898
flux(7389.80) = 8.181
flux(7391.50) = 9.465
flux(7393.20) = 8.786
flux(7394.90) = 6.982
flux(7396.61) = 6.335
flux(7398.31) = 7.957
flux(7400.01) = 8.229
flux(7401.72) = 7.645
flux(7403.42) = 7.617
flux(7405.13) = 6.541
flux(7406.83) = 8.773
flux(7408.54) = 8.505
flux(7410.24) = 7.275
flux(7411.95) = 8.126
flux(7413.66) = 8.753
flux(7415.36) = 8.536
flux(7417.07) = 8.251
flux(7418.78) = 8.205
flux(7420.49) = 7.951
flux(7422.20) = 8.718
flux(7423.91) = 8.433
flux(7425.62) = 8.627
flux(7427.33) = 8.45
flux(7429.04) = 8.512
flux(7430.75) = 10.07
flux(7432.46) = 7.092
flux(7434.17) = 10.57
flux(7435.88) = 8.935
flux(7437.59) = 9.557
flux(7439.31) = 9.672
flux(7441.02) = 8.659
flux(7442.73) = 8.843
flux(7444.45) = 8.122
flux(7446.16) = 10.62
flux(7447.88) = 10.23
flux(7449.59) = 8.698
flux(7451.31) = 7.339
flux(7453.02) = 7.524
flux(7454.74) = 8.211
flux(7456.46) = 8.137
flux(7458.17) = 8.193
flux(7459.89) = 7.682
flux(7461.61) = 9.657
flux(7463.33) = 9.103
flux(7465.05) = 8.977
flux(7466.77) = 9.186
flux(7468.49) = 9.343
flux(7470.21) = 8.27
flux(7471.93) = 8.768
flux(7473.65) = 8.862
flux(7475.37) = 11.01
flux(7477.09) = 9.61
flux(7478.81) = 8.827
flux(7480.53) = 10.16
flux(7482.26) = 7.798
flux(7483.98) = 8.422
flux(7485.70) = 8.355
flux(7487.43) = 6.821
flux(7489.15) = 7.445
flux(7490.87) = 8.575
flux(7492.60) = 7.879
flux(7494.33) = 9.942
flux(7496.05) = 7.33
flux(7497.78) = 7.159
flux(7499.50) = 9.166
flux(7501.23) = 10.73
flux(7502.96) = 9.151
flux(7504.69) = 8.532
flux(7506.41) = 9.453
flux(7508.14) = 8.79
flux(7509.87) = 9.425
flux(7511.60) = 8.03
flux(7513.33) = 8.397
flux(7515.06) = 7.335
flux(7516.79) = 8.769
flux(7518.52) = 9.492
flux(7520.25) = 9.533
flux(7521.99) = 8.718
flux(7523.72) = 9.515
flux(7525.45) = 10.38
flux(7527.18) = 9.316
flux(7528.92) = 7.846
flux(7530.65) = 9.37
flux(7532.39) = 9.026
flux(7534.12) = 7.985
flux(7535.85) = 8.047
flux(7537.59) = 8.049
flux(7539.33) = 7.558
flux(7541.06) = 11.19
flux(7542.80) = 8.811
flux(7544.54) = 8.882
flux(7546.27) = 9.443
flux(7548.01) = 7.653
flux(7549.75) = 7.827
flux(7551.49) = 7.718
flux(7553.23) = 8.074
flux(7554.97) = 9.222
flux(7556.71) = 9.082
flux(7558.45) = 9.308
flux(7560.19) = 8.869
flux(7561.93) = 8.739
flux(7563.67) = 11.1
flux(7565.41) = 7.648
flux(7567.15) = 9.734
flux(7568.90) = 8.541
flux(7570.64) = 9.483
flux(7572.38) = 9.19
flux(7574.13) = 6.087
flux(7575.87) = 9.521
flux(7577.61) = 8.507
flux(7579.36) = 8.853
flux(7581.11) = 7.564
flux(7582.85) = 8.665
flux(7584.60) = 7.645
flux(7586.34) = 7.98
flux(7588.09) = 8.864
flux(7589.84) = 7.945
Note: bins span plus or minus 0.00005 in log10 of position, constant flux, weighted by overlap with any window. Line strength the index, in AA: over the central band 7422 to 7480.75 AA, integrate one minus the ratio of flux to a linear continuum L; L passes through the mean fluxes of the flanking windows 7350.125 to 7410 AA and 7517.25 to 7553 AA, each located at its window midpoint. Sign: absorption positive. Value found -2.2 AA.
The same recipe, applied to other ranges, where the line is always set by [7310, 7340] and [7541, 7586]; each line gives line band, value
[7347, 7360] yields -0.67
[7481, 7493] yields 0.81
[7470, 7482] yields -1.14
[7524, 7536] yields -0.42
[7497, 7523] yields -0.80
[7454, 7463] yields 0.08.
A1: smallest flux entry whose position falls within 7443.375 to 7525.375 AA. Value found 6.821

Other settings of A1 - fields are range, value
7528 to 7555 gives 7.558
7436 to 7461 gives 7.339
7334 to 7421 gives 5.602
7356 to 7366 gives 7.846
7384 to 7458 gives 6.335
